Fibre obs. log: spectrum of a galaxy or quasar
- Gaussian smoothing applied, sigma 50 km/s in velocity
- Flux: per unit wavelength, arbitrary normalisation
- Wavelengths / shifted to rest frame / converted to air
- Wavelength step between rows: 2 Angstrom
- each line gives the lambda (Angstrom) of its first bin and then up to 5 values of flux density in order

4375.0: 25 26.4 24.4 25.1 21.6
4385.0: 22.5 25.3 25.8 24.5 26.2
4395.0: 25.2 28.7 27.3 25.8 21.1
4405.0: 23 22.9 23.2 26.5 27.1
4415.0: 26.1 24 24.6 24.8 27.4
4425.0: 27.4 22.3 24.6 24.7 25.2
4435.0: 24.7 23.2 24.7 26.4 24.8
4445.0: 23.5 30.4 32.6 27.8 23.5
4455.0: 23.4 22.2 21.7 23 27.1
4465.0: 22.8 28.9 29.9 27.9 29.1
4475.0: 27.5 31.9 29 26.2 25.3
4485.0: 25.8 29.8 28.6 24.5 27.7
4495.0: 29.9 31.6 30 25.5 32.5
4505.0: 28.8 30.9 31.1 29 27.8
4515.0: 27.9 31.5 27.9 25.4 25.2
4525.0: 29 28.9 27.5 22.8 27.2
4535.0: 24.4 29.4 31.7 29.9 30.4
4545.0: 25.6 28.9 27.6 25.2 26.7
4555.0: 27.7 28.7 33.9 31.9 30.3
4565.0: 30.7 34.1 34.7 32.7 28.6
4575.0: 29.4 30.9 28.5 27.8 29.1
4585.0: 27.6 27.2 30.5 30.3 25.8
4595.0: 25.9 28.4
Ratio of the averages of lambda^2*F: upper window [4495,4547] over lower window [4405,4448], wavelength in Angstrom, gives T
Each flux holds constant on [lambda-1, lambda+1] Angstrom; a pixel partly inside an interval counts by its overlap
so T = 1.18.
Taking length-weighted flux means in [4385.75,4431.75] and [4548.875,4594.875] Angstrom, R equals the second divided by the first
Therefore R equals 1.17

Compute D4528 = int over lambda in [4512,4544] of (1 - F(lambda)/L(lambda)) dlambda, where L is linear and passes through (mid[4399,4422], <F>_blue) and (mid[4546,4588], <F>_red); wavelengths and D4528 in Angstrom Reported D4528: 0.5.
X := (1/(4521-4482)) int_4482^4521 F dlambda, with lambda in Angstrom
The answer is 28.7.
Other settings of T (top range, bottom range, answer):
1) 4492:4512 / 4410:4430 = 1.21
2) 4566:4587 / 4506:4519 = 1.05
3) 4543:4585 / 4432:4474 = 1.20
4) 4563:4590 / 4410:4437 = 1.28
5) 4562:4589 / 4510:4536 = 1.13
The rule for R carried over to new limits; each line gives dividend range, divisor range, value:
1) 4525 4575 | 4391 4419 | 1.16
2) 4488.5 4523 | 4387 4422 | 1.15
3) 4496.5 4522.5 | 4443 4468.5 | 1.14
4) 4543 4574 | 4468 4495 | 1.07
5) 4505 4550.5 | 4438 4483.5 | 1.06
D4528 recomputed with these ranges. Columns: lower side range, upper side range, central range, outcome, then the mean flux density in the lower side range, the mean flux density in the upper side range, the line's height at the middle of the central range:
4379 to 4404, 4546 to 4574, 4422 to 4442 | 0.84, 24.9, 30.1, 26.2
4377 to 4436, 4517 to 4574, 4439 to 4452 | -0.66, 24.9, 28.9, 26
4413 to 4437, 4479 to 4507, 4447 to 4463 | 0.67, 25.1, 28.3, 26.5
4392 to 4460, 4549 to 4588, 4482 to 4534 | -0.69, 25.2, 29.7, 27.8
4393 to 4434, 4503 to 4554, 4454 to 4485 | 0.26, 25.1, 28.1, 26.6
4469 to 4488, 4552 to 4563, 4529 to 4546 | 1.01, 28.2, 29.8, 29.4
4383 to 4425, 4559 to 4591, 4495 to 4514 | -1.02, 25.1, 30.4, 28.2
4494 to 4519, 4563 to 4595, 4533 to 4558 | 1.44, 29.6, 29.8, 29.7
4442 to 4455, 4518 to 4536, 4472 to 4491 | -0.90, 26.8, 26.5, 26.7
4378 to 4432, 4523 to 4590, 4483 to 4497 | -0.31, 24.9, 29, 27.2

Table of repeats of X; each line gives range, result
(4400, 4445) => 24.7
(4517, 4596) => 28.8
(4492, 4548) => 28.5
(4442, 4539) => 27.5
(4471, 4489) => 28.1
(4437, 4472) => 25.8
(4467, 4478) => 29.2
